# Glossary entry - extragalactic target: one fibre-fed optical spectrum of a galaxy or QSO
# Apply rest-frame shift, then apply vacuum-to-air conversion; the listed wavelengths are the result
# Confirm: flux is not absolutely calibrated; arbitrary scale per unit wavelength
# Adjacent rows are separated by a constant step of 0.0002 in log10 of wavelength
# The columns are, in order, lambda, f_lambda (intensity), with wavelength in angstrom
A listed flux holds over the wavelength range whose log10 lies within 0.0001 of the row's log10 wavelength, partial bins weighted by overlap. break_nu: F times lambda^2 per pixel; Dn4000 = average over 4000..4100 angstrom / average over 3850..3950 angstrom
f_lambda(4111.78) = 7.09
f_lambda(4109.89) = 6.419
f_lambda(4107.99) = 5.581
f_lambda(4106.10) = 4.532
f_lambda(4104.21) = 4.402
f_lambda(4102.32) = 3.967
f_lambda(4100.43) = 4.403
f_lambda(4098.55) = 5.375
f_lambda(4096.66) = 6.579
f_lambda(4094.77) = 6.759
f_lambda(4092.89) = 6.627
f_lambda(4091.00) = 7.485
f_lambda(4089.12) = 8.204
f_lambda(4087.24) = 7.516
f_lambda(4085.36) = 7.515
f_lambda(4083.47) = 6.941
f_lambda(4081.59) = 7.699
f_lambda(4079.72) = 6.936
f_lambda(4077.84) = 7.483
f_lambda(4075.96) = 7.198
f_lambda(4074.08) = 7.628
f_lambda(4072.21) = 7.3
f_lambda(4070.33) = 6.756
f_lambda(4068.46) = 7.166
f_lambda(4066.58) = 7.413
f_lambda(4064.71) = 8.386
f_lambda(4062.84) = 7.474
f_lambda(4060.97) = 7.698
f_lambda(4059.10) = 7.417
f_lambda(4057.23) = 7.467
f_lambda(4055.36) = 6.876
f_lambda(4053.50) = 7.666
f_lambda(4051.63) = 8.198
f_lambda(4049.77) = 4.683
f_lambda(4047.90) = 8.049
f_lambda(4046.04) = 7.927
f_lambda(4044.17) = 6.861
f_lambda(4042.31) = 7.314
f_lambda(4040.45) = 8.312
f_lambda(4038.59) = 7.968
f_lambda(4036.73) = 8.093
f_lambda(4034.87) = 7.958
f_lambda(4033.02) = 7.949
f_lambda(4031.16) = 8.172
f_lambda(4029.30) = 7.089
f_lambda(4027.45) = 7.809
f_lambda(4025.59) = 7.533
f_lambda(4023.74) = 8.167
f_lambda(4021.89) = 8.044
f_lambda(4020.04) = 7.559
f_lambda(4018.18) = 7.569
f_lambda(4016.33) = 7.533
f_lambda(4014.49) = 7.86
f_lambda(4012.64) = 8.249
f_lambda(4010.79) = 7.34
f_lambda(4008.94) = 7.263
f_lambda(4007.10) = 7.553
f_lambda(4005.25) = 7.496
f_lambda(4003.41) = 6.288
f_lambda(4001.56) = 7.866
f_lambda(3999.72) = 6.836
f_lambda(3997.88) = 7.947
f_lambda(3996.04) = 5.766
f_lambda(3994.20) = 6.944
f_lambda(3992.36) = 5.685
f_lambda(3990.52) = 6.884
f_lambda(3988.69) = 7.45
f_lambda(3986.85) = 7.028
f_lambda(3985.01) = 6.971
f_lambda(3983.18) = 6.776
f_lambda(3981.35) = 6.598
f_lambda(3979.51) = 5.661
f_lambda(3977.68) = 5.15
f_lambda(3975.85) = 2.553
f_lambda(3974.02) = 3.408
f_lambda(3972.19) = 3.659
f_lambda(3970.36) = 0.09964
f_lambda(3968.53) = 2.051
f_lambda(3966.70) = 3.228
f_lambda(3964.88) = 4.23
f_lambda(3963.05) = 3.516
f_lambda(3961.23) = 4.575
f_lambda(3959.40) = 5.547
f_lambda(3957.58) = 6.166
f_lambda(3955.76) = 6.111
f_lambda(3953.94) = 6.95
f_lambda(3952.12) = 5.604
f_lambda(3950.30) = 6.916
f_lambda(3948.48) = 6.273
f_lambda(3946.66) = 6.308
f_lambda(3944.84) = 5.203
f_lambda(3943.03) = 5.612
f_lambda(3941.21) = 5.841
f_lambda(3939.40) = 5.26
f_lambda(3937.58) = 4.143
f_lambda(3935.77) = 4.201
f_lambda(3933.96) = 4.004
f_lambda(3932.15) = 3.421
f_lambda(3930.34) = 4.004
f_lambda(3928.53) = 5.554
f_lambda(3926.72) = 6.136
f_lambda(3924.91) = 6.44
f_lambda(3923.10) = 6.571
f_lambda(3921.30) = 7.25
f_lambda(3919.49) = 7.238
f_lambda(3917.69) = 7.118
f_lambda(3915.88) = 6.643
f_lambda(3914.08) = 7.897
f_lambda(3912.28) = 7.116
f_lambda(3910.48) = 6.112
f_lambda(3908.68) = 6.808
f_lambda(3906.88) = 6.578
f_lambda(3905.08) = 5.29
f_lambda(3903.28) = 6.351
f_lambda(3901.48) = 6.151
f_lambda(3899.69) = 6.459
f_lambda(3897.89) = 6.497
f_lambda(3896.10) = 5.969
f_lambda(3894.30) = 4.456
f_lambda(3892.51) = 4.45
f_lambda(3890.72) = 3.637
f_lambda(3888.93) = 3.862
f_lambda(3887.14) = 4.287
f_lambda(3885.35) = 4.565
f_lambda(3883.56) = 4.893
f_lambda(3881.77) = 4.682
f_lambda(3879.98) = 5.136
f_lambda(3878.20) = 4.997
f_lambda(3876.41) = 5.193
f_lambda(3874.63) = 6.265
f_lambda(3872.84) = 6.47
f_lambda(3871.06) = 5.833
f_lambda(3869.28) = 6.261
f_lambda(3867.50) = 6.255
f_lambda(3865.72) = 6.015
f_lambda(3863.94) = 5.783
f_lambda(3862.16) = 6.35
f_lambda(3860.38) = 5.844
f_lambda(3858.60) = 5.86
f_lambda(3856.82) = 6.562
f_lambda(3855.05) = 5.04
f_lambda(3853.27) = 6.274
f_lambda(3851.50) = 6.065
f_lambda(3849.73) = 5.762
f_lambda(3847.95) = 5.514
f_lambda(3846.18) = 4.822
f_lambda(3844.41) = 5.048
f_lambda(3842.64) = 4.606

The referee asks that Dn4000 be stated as 1.4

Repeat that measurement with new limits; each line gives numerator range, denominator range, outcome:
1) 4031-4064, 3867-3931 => 1.40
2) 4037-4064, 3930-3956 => 1.47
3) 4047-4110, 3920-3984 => 1.45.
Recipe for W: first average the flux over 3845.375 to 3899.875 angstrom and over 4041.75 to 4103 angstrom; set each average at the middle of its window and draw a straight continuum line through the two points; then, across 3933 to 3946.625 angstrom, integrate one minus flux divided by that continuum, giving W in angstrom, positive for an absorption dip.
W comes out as 2.3 angstrom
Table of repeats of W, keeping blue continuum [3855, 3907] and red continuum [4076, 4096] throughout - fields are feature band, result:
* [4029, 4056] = -2.49 angstrom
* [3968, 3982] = 5.99 angstrom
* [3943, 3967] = 2.58 angstrom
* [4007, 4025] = -2.75 angstrom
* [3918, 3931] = -0.79 angstrom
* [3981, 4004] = -1.32 angstrom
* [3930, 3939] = 2.95 angstrom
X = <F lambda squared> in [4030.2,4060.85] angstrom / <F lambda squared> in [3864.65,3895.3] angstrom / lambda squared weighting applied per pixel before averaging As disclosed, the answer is 1.60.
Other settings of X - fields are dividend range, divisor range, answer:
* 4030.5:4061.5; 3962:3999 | 1.53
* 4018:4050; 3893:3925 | 1.26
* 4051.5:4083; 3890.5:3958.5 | 1.36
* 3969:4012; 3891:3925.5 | 0.99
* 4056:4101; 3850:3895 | 1.47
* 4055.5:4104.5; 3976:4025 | 1.03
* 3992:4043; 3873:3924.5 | 1.37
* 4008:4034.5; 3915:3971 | 1.53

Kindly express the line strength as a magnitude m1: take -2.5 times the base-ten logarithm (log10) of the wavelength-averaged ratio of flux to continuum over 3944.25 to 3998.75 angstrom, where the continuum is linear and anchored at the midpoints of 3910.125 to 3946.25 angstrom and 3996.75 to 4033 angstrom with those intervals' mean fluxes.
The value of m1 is 0.24 mag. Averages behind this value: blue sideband 5.79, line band 5.37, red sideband 7.59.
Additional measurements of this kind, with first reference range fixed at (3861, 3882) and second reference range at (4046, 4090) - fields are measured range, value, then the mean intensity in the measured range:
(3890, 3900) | 0.15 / 5.2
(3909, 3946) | 0.08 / 5.81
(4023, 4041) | -0.12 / 7.89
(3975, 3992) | 0.10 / 6.12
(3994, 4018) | -0.07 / 7.32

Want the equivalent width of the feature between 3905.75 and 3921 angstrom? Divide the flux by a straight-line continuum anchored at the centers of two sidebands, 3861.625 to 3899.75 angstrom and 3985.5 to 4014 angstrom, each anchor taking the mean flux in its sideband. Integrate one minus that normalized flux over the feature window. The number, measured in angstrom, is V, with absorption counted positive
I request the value -2.9 angstrom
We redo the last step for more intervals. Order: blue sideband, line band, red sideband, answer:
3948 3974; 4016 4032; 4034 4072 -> -2.8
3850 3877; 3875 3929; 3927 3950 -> -3.2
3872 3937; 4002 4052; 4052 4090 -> -4.5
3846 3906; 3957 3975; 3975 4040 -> 8.2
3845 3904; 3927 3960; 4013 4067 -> 5.2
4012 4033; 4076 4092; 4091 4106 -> -4.1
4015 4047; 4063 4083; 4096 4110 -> -3.9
